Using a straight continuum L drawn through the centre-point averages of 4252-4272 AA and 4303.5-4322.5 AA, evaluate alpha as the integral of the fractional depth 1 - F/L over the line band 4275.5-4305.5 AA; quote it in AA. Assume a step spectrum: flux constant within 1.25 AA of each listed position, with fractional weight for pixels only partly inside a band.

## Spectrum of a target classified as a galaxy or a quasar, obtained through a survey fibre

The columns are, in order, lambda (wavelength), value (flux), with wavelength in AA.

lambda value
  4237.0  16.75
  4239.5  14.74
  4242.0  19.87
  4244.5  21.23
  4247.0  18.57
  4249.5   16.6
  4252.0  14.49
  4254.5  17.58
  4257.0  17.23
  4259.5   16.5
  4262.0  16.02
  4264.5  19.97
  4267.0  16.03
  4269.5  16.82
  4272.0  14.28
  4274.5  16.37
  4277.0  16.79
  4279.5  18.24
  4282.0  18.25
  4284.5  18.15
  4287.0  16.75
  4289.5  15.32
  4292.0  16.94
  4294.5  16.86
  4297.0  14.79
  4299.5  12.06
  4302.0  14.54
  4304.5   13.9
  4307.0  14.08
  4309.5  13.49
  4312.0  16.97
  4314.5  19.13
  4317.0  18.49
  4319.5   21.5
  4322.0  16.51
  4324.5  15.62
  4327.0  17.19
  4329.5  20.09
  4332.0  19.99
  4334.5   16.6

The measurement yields 1.3 AA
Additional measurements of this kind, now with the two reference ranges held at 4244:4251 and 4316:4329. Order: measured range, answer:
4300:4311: 2.5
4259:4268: 0.5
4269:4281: 1.1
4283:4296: 1.0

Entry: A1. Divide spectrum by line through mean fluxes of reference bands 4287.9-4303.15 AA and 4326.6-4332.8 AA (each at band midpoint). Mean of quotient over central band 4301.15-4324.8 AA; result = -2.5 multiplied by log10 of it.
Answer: 0.05 mag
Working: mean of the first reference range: 15.1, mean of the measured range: 16.5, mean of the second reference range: 19.3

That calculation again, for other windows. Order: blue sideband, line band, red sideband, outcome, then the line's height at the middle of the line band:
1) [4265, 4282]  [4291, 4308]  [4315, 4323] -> 0.216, 18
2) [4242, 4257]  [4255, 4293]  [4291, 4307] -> -0.042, 16.3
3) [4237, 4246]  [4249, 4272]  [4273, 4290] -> 0.070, 17.8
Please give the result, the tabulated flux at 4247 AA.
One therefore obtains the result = 18.57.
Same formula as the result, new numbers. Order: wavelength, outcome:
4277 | 16.79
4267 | 16.03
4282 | 18.25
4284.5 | 18.15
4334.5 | 16.6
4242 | 19.87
